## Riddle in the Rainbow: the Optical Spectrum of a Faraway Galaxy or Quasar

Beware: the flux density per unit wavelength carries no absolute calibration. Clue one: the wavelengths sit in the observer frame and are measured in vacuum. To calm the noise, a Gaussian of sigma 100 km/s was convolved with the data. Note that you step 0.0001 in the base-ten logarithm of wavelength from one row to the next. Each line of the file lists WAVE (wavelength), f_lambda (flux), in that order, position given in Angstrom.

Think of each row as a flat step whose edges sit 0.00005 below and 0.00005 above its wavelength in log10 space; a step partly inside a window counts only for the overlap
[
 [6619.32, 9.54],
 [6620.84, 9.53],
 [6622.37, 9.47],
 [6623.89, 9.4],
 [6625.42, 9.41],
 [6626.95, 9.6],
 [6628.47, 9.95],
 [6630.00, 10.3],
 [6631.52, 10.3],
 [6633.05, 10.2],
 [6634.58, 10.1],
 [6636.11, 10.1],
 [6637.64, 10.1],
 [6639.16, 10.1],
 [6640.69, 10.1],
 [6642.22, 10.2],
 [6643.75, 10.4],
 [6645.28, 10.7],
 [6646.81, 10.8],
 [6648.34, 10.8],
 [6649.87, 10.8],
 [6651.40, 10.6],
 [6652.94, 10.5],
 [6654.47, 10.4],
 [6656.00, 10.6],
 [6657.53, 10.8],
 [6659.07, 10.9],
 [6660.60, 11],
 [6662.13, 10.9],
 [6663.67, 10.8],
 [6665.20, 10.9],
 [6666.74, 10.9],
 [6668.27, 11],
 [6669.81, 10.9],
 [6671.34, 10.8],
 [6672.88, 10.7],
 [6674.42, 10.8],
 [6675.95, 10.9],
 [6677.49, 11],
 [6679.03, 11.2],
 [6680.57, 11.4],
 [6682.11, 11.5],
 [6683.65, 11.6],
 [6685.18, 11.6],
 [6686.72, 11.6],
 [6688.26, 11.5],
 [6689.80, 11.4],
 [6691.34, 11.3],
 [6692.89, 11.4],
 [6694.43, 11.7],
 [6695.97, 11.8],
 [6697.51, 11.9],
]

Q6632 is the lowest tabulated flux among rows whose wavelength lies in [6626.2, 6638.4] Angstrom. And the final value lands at 9.6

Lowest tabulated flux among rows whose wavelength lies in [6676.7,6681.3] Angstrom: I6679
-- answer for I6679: 11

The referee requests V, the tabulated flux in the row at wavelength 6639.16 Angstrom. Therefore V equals 10.1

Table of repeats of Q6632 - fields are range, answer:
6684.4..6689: 11.5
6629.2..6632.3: 10.3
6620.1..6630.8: 9.4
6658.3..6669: 10.8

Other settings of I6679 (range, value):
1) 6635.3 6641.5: 10.1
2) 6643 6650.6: 10.4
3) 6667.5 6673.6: 10.7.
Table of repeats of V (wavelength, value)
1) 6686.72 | 11.6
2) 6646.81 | 10.8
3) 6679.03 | 11.2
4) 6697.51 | 11.9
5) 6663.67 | 10.8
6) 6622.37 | 9.47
